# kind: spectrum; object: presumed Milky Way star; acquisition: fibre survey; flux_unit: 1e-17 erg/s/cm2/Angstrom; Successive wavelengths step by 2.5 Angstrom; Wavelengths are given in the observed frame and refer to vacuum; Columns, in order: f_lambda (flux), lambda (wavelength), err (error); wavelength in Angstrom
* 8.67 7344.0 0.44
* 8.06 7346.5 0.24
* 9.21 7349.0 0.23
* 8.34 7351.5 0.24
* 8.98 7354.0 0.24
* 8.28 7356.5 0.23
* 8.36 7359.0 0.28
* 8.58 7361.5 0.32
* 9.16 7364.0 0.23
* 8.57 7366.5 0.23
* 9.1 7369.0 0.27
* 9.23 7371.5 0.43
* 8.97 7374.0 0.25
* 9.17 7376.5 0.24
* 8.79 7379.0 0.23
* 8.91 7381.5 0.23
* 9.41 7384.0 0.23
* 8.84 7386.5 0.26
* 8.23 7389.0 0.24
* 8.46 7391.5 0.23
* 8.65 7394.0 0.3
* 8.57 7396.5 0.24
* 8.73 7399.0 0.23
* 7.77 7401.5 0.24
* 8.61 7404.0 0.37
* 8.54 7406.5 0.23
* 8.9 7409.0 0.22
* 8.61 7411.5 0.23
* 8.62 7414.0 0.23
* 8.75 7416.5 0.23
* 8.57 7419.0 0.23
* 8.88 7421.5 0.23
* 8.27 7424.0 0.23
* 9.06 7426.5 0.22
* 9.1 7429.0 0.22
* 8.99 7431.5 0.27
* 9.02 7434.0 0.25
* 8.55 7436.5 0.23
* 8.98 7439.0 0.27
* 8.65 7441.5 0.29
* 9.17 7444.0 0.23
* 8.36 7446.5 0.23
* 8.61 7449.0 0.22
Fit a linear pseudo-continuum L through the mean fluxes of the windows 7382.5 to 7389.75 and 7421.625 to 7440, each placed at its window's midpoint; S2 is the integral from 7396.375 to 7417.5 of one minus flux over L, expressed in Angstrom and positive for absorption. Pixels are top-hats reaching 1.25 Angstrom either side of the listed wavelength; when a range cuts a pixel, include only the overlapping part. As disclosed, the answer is 0.7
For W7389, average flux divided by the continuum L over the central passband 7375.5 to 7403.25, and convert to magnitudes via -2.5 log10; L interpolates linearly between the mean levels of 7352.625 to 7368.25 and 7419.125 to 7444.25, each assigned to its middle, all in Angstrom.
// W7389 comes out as 0.01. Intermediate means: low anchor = 8.67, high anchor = 8.84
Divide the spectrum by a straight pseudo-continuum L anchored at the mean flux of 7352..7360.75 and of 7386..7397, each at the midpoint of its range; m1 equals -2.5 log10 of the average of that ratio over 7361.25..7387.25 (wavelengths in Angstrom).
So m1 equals -0.06 mag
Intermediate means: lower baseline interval 8.53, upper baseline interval 8.53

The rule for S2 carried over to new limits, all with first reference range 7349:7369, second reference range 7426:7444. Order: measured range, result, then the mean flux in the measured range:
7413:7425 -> 0.3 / 8.63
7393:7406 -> 0.5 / 8.47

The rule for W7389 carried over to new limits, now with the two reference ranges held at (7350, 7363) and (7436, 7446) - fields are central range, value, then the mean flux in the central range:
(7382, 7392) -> -0.02 mag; 8.77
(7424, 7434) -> -0.02 mag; 8.95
